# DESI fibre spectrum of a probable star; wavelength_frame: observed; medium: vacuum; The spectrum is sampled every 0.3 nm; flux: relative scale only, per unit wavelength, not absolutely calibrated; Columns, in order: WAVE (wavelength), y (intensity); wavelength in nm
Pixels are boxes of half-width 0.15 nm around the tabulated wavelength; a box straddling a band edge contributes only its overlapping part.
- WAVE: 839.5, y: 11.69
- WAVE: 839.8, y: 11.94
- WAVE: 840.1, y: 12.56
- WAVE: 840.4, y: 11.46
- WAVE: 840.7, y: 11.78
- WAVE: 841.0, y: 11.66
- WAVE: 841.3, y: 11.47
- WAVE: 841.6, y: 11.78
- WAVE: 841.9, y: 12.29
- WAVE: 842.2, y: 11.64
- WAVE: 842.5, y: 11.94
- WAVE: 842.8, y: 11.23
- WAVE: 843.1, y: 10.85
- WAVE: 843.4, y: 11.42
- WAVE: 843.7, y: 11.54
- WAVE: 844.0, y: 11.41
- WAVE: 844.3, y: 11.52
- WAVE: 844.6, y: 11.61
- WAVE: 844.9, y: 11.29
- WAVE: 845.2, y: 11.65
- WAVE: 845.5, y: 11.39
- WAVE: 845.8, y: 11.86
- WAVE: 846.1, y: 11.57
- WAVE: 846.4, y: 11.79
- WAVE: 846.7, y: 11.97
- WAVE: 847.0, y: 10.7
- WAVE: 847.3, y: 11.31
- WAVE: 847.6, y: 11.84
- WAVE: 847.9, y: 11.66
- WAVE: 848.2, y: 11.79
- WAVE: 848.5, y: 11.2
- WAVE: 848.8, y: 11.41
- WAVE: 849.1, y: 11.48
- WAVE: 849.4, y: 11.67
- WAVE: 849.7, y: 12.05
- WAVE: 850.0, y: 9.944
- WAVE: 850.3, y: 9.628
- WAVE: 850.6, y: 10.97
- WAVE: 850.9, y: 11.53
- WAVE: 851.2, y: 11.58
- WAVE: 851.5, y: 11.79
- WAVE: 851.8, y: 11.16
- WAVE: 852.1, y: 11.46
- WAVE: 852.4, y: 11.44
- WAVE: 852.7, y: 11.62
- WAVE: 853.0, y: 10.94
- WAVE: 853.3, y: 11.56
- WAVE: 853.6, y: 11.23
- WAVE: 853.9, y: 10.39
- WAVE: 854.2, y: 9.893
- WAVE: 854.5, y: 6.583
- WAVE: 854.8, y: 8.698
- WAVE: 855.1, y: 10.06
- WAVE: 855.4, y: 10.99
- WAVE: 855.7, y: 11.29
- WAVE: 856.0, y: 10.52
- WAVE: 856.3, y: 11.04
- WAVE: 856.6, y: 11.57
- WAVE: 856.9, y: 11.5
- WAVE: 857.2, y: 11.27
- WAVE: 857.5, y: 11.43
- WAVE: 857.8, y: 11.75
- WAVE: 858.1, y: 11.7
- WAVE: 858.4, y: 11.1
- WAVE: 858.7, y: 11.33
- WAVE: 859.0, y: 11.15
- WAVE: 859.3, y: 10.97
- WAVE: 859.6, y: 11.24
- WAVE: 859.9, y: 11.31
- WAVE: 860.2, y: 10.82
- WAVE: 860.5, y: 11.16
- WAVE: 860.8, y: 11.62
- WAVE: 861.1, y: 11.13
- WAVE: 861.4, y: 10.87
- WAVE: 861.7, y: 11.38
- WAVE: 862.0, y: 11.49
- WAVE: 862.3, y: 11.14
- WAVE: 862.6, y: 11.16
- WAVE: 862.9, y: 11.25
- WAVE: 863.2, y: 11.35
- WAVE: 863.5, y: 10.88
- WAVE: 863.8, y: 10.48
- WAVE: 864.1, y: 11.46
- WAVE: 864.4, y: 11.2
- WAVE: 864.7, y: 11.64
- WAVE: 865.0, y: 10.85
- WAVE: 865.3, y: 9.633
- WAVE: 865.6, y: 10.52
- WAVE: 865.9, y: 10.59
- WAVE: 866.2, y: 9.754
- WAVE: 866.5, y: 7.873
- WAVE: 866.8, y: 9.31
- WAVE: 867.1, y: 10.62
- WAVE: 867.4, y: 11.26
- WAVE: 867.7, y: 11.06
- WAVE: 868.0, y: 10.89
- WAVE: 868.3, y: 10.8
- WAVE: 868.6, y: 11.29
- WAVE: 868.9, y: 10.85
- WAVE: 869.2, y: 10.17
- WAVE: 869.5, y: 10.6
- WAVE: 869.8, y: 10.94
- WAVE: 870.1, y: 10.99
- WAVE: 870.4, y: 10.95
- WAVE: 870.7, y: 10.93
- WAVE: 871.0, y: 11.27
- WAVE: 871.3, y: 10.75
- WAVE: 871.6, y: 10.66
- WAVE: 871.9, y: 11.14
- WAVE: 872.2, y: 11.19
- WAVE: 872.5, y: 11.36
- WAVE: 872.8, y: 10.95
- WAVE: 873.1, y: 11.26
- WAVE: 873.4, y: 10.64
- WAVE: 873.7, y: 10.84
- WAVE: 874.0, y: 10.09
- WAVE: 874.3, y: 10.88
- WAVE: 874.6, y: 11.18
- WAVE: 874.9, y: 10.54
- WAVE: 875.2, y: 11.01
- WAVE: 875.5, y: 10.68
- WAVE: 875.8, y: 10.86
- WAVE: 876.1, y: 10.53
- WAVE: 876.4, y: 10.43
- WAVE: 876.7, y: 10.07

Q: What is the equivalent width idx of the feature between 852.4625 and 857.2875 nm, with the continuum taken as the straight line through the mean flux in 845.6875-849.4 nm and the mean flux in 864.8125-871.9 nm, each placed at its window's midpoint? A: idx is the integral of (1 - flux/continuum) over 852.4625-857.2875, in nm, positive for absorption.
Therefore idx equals 0.27 nm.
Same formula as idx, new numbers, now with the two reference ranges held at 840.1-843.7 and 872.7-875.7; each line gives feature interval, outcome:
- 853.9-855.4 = 0.281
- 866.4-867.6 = 0.119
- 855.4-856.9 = 0.018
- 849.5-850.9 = 0.078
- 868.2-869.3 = 0.014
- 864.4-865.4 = 0.019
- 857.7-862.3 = -0.037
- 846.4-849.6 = -0.014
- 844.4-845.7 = 0.006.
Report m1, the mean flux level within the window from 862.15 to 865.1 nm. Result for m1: 11.1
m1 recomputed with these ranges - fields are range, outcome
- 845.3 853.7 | 11.4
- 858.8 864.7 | 11.2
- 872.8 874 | 10.8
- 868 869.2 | 10.9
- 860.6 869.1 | 10.8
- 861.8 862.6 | 11.3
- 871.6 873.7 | 11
